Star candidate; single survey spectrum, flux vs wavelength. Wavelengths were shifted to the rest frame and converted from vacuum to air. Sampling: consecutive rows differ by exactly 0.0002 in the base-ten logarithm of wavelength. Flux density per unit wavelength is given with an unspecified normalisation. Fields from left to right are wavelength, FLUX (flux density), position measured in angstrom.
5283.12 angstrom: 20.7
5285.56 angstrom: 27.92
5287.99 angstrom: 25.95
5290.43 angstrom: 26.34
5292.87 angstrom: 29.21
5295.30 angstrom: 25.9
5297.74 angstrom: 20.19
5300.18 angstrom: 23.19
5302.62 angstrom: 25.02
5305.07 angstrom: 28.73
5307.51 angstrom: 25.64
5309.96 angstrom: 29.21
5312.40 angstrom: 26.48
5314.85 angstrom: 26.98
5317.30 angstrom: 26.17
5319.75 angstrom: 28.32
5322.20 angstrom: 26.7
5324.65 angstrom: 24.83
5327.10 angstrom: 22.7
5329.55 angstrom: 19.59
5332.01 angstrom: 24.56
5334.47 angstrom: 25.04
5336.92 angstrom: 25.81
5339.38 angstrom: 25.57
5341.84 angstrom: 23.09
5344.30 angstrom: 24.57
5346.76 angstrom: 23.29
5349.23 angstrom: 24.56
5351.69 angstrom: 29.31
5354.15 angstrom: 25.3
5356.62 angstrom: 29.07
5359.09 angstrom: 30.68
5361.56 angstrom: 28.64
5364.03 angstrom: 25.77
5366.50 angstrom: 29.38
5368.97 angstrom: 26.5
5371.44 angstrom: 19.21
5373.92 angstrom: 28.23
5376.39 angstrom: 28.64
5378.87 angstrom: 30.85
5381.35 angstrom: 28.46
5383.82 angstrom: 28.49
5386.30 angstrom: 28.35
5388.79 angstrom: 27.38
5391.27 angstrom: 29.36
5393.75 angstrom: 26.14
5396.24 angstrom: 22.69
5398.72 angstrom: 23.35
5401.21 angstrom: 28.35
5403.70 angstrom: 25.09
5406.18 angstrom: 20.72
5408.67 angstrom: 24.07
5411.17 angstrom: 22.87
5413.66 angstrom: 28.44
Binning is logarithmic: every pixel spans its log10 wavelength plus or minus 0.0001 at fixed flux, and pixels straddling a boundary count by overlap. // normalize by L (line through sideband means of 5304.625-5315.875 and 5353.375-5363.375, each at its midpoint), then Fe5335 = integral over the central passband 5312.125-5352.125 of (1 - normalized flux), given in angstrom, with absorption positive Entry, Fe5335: 4.0 angstrom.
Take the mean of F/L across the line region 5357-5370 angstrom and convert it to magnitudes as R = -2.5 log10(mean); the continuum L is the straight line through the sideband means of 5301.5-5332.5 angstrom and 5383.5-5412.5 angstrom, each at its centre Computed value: -0.11 mag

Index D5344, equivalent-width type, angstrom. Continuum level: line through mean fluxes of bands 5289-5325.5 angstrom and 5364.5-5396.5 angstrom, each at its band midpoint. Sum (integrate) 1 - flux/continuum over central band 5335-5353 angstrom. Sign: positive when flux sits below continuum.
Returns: 1.1 angstrom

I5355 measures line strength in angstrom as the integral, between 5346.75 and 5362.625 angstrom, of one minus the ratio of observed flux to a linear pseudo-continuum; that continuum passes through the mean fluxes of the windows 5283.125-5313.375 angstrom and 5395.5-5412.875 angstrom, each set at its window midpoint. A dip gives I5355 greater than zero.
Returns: -1.7 angstrom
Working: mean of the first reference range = 25.9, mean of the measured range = 27.5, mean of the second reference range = 24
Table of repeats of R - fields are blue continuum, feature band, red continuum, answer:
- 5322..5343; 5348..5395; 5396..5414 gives -0.14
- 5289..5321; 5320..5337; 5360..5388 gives 0.10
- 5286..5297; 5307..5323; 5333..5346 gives -0.06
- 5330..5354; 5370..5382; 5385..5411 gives -0.07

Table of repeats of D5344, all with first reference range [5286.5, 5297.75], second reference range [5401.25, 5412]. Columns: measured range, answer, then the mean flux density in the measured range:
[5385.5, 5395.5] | -1.4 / 27.5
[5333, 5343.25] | 0.1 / 24.9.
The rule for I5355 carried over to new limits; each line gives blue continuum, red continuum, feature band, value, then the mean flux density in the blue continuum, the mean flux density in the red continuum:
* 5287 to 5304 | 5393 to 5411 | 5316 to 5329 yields -0.3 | 25.1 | 24.2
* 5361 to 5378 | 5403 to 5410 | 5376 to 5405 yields -3.0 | 26.6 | 23.2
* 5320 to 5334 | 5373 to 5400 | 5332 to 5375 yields -0.8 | 24.1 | 27.4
